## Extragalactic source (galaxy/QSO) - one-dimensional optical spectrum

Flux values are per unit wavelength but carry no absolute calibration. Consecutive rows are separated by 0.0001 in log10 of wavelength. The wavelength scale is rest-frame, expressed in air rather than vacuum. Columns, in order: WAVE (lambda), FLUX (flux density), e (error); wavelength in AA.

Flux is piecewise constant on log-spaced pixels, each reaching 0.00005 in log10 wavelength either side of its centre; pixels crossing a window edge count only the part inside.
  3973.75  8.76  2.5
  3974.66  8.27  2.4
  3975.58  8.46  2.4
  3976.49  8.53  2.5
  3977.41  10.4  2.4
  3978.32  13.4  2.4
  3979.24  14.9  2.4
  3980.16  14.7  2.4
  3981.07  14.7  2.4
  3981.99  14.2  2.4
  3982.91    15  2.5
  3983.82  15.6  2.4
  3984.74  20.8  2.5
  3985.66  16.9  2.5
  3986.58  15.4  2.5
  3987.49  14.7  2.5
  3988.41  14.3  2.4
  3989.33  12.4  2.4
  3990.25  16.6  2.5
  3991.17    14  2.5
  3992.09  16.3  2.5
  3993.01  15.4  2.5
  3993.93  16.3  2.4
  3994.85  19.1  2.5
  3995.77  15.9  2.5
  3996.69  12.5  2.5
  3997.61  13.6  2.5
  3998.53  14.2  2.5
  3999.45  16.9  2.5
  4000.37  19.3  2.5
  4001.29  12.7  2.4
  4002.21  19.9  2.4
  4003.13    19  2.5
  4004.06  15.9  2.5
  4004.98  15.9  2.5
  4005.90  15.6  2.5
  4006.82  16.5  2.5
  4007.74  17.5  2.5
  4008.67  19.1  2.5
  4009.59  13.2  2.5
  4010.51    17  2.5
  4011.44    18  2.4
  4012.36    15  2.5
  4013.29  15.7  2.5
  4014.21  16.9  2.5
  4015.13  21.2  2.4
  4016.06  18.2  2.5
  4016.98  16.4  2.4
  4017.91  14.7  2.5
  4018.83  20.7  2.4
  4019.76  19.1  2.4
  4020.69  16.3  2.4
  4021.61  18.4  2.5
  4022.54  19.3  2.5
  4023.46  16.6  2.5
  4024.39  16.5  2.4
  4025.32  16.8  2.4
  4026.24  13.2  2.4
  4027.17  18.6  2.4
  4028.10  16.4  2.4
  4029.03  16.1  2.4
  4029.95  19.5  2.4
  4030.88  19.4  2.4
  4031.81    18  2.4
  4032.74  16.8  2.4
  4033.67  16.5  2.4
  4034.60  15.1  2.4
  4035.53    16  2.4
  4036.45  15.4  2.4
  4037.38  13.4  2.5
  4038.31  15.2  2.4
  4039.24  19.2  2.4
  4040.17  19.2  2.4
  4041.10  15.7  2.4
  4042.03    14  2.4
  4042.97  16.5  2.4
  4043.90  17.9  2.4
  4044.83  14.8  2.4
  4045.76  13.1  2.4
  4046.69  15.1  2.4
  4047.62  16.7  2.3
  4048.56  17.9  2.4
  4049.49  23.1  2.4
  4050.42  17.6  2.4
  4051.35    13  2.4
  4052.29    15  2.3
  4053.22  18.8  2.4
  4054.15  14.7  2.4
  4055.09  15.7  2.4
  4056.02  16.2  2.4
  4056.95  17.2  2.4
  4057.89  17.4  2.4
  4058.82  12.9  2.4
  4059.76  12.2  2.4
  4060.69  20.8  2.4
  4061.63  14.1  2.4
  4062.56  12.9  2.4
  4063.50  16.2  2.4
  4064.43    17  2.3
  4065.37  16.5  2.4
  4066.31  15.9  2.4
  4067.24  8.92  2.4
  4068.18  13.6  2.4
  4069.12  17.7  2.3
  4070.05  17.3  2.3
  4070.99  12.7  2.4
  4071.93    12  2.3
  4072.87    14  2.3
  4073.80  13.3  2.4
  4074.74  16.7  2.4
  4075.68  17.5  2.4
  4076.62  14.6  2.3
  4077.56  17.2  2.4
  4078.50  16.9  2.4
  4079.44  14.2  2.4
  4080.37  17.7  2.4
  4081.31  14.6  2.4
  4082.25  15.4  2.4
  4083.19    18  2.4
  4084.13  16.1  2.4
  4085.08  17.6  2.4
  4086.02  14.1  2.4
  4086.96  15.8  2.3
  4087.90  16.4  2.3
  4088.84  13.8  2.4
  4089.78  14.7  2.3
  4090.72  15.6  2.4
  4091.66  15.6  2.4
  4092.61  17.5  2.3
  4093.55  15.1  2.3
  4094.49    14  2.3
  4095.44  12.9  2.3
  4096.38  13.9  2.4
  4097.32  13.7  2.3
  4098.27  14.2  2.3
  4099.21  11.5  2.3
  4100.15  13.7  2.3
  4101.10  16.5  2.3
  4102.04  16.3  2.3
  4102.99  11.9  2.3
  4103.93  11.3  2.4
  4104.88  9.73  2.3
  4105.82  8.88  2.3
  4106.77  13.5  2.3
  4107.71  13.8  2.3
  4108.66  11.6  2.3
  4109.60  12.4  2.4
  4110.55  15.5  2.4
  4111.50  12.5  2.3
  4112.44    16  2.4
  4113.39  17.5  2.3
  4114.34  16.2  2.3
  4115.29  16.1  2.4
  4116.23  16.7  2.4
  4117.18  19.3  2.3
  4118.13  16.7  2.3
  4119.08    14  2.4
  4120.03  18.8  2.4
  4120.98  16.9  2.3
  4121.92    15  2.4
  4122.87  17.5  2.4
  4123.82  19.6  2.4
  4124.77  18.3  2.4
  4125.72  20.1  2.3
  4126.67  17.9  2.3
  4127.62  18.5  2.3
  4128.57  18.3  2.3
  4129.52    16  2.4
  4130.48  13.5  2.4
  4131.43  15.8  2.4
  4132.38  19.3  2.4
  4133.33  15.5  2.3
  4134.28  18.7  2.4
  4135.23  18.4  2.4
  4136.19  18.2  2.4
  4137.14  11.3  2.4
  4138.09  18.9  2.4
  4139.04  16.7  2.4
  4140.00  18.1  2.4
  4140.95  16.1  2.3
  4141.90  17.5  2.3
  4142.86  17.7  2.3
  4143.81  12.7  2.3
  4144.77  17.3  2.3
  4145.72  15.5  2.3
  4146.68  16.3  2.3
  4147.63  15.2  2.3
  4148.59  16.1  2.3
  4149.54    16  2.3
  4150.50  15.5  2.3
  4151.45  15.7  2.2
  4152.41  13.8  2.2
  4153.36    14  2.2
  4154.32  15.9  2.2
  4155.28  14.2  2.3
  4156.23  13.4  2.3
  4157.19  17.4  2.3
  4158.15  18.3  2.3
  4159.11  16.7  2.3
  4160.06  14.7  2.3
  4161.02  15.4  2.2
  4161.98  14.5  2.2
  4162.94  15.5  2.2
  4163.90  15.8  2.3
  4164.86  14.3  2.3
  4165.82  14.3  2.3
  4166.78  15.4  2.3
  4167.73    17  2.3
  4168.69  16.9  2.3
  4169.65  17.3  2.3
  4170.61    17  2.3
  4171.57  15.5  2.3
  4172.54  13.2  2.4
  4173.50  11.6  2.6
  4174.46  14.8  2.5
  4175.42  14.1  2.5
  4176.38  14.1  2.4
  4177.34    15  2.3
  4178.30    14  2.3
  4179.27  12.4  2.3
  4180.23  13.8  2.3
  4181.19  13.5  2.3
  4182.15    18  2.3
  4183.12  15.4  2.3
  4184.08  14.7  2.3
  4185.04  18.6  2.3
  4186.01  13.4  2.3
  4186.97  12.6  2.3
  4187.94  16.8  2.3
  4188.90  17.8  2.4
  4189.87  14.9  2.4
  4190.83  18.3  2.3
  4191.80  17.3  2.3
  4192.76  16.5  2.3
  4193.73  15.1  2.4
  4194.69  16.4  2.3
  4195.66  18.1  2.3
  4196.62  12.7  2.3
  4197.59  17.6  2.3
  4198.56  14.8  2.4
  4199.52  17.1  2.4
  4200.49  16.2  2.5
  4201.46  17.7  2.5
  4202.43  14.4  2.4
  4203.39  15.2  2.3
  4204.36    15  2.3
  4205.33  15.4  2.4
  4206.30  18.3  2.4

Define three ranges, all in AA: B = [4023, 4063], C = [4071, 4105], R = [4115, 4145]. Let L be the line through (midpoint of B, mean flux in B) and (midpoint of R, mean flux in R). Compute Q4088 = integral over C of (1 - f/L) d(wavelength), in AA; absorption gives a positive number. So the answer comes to 3.7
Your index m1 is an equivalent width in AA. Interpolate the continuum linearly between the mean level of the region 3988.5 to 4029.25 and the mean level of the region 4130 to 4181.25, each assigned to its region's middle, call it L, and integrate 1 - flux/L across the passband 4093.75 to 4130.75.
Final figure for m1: 1.6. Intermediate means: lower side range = 16.5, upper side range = 15.6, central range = 15.2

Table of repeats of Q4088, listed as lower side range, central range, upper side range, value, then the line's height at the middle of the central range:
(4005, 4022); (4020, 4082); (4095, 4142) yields 2.07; 16.6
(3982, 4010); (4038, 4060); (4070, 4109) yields -1.57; 15.2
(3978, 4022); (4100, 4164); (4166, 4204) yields -0.26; 15.7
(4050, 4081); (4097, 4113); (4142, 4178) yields 2.34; 15.4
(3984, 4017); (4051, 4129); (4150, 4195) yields 2.36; 15.8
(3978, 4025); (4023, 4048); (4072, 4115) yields -1.03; 15.7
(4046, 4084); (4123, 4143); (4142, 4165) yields -2.27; 15.6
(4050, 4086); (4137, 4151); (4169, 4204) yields -0.64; 15.5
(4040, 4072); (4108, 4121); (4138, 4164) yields 0.11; 15.8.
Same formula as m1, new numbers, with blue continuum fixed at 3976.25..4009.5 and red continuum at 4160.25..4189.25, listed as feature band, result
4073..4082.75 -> -0.3 AA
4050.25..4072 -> 0.1 AA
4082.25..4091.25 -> -0.3 AA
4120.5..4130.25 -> -1.6 AA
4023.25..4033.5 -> -1.1 AA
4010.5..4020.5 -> -1.3 AA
